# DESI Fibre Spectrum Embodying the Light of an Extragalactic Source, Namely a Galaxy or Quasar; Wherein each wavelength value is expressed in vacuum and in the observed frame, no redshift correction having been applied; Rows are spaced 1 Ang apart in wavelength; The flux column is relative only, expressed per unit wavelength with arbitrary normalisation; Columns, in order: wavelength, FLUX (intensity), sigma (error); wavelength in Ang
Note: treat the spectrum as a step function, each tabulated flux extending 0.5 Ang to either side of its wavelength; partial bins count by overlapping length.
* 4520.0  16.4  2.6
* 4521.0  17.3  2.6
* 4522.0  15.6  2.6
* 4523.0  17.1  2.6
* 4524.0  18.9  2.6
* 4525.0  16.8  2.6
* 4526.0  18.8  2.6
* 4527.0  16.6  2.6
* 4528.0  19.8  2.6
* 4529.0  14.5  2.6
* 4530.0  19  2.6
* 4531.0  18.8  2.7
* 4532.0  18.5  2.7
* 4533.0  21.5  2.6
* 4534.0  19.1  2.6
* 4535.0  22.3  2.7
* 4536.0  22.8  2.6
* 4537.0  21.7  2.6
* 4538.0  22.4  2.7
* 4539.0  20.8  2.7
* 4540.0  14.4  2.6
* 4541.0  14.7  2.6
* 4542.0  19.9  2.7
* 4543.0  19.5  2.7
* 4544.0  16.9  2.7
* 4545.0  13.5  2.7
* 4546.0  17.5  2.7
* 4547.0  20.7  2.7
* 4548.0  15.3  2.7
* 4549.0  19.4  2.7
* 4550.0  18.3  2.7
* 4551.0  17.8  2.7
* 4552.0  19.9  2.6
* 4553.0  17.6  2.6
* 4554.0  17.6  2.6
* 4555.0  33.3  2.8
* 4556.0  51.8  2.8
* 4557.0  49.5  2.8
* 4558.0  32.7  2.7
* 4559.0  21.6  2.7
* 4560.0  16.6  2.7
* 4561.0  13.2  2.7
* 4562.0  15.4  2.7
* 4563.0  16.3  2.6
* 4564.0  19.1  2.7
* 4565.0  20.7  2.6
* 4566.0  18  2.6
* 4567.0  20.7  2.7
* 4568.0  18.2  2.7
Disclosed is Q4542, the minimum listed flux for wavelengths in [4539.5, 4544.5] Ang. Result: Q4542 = 14.4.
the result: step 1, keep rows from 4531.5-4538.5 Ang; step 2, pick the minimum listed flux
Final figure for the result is 18.5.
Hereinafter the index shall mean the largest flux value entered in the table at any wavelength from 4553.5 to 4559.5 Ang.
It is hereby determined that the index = 51.8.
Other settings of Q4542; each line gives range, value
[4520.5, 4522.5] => 15.6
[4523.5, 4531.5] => 14.5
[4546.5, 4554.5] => 15.3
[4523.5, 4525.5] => 16.8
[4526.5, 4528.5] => 16.6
